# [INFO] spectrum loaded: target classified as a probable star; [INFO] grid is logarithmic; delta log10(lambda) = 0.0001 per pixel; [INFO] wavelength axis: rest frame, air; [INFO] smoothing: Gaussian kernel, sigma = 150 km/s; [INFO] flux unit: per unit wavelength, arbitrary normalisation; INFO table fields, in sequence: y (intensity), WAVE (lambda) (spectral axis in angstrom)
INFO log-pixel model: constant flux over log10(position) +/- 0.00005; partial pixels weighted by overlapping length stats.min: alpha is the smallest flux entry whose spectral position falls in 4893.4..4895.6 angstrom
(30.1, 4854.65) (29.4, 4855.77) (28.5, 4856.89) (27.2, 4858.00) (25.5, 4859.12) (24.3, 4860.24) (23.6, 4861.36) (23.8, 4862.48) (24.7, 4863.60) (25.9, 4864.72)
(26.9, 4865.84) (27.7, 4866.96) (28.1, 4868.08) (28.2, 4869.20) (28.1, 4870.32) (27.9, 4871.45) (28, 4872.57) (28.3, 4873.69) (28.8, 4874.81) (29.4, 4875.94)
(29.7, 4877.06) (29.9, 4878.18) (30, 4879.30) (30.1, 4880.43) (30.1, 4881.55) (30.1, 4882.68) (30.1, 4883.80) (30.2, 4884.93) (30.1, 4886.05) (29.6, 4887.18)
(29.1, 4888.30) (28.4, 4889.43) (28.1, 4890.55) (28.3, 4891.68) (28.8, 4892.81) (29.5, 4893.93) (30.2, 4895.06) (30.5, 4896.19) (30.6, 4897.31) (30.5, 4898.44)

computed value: 29.5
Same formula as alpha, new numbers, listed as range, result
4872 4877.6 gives 28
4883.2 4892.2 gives 28.1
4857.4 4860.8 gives 24.3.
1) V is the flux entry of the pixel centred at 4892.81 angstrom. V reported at 28.8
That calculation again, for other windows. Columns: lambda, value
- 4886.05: 30.1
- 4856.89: 28.5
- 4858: 27.2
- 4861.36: 23.6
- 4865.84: 26.9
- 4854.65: 30.1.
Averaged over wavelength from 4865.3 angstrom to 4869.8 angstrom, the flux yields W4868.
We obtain 27.8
